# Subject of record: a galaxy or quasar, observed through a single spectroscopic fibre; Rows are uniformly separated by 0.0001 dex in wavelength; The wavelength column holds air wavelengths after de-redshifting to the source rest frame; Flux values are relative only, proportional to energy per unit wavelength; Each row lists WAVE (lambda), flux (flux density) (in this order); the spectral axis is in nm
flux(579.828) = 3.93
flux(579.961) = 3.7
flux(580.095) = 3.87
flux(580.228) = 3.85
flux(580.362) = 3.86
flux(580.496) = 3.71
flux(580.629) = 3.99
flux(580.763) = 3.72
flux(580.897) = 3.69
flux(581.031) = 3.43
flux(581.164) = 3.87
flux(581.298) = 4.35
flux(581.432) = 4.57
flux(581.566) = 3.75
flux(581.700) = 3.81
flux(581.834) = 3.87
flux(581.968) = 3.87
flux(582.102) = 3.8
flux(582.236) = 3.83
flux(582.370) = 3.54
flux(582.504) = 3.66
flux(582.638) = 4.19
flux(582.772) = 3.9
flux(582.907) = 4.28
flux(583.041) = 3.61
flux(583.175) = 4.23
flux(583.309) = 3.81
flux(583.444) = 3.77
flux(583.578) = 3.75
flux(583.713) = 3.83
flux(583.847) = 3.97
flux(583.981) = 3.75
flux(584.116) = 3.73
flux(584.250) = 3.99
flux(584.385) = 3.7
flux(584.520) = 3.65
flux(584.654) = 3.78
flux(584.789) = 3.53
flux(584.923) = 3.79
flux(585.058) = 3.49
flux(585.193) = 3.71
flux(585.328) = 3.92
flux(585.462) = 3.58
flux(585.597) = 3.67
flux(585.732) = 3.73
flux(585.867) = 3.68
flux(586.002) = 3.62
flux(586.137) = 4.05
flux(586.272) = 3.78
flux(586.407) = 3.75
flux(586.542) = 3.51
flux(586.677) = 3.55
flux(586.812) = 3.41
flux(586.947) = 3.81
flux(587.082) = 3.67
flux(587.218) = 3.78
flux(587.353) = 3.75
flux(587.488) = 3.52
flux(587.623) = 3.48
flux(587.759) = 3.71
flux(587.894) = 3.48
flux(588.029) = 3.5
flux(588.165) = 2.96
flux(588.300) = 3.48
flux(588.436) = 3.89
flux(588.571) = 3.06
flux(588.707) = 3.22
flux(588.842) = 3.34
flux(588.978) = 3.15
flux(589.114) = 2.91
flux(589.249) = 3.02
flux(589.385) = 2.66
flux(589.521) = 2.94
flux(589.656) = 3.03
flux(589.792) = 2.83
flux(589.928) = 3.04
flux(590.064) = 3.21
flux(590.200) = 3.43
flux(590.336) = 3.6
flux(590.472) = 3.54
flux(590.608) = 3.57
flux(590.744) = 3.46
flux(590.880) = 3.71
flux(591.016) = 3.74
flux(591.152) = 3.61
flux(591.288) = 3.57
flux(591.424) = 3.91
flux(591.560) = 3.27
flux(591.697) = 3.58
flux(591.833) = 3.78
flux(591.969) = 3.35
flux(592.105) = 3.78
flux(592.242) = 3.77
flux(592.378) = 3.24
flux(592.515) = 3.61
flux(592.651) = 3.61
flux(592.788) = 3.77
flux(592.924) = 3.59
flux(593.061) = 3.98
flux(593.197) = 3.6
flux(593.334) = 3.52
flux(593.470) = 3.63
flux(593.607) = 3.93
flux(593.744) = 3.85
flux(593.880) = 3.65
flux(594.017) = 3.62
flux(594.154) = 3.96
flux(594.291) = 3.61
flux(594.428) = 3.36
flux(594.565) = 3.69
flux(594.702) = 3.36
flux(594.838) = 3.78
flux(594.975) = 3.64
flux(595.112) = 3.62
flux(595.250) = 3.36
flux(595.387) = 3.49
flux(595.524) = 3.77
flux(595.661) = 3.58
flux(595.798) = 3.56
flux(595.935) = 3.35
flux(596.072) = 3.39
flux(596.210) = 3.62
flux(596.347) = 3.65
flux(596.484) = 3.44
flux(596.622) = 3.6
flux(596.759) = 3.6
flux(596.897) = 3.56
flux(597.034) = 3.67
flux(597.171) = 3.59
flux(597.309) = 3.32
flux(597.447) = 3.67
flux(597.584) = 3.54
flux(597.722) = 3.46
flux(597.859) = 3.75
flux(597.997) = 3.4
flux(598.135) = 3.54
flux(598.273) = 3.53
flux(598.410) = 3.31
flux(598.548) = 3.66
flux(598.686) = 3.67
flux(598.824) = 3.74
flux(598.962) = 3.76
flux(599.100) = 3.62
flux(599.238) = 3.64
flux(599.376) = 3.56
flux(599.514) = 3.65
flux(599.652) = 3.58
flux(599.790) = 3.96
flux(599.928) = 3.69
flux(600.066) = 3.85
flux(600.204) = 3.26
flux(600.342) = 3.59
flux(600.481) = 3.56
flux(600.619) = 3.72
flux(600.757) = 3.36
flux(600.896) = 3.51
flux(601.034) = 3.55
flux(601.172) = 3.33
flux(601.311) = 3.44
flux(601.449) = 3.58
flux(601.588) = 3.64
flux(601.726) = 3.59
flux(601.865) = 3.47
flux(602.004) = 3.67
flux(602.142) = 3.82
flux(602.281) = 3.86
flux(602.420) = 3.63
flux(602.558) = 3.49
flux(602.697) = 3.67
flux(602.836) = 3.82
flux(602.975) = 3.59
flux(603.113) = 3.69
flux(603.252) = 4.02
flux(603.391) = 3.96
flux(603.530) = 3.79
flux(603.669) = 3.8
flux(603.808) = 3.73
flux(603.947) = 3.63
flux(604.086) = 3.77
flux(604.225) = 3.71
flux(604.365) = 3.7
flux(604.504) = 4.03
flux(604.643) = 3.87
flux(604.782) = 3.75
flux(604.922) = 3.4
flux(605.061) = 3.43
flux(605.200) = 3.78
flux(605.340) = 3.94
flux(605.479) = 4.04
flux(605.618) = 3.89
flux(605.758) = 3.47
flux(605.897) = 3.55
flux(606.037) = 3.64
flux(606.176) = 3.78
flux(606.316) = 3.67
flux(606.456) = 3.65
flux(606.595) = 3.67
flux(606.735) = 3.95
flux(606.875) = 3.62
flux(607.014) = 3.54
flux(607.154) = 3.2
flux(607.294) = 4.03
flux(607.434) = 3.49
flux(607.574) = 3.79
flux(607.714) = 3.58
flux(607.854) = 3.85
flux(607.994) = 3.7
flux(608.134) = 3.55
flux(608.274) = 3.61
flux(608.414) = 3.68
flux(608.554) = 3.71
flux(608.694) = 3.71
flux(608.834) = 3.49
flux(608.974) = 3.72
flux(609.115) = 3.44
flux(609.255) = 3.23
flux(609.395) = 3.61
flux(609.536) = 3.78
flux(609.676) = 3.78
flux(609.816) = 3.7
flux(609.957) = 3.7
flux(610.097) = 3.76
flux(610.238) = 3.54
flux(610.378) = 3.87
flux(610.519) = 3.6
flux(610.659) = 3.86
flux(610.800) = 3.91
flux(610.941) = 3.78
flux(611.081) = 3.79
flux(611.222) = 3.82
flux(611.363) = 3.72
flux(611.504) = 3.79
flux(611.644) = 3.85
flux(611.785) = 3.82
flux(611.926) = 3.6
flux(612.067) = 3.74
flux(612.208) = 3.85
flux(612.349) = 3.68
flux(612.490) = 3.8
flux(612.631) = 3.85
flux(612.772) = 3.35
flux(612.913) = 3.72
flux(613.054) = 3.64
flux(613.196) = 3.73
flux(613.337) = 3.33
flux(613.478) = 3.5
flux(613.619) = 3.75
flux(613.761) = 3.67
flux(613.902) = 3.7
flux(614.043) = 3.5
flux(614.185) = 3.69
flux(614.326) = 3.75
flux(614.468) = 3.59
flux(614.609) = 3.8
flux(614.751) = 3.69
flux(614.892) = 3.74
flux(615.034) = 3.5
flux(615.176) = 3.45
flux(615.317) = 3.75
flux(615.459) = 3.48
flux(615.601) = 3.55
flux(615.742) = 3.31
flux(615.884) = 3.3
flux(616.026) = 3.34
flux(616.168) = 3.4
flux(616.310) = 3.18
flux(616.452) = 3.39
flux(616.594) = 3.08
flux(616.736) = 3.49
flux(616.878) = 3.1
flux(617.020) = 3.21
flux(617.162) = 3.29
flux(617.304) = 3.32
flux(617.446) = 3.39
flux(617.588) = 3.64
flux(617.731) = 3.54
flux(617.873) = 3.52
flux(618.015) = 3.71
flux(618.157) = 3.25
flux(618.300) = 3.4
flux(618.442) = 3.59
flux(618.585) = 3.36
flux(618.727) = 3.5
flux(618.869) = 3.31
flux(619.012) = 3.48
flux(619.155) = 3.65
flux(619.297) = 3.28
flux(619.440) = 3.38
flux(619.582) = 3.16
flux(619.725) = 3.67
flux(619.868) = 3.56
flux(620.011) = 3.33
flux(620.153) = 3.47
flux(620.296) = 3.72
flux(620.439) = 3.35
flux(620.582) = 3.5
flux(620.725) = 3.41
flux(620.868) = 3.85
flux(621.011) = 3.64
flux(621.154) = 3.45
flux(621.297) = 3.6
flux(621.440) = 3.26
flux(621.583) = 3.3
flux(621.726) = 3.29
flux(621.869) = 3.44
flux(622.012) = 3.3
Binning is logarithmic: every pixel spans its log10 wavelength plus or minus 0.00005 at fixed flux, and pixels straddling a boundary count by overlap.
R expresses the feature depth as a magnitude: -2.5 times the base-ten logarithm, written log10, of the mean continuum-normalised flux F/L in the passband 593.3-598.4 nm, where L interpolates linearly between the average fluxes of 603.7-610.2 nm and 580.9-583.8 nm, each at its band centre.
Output 0.06 mag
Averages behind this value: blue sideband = 3.89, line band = 3.58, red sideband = 3.68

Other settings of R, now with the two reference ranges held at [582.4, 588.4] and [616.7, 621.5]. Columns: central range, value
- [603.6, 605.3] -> -0.05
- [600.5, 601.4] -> 0.03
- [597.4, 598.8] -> 0.02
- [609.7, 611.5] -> -0.07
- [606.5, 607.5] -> -0.03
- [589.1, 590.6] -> 0.17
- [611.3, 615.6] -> -0.05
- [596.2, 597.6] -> 0.02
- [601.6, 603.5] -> -0.04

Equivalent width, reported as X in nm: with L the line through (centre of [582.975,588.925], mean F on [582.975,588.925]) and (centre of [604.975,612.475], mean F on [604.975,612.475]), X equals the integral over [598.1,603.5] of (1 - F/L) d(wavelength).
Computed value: 0.08 nm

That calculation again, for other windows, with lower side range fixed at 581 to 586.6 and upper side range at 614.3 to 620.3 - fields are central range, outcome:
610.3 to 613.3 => -0.20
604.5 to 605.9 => -0.06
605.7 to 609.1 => -0.09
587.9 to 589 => 0.12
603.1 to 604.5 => -0.08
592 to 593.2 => 0.02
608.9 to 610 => -0.03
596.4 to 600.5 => 0.07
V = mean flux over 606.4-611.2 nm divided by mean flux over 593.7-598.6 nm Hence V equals 1.03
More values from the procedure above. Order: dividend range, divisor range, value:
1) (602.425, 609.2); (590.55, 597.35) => 1.03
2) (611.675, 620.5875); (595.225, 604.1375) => 0.97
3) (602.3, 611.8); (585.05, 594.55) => 1.05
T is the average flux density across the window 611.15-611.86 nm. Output 3.8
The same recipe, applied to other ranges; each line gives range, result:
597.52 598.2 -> 3.54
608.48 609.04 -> 3.66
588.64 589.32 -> 3.13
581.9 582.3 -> 3.83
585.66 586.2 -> 3.76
